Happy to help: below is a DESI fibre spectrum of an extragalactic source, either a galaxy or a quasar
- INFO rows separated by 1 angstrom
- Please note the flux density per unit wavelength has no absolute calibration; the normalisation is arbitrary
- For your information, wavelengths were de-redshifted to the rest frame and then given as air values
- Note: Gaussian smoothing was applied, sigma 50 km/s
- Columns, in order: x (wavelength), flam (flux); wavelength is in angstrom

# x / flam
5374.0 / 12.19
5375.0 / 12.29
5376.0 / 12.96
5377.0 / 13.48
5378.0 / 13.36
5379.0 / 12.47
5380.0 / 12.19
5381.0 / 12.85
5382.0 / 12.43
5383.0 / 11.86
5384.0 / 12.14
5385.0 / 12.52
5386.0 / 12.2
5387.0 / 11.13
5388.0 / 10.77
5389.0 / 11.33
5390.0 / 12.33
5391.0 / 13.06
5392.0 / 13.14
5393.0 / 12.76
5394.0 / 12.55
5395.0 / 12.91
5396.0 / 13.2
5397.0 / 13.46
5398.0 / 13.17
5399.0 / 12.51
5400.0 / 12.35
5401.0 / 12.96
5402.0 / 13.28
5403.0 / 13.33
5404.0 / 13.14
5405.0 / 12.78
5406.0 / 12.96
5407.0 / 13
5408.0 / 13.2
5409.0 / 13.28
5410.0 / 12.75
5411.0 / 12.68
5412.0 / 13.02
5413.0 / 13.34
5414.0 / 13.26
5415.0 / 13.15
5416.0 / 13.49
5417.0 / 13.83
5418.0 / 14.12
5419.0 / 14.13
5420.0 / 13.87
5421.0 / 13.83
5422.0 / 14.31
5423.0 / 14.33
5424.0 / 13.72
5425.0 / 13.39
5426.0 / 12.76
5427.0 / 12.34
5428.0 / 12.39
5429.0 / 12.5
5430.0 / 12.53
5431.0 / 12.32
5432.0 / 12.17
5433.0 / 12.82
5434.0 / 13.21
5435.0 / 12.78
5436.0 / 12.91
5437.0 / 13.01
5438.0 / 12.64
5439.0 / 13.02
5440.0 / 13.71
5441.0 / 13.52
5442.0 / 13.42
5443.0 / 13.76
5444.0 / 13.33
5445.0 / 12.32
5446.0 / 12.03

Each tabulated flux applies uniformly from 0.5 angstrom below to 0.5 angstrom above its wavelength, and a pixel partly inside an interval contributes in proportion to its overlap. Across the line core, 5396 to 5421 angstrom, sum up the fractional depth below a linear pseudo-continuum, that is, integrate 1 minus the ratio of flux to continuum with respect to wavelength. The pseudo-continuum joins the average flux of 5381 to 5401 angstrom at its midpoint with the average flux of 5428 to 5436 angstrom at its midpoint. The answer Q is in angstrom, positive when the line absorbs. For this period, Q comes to -1.4 angstrom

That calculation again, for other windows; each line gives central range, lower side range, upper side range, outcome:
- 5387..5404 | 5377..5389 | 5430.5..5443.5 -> -0.4 angstrom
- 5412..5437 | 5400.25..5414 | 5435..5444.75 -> -0.2 angstrom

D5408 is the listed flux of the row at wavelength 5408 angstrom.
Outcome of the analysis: 13.2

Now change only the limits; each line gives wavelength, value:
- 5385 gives 12.52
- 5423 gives 14.33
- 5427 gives 12.34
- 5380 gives 12.19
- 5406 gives 12.96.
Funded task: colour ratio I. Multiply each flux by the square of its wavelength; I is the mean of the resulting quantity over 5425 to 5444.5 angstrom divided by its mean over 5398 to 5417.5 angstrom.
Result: 1.00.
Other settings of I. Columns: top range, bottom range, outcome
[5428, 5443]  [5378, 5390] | 1.09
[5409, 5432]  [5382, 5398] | 1.08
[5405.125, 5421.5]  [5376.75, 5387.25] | 1.09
